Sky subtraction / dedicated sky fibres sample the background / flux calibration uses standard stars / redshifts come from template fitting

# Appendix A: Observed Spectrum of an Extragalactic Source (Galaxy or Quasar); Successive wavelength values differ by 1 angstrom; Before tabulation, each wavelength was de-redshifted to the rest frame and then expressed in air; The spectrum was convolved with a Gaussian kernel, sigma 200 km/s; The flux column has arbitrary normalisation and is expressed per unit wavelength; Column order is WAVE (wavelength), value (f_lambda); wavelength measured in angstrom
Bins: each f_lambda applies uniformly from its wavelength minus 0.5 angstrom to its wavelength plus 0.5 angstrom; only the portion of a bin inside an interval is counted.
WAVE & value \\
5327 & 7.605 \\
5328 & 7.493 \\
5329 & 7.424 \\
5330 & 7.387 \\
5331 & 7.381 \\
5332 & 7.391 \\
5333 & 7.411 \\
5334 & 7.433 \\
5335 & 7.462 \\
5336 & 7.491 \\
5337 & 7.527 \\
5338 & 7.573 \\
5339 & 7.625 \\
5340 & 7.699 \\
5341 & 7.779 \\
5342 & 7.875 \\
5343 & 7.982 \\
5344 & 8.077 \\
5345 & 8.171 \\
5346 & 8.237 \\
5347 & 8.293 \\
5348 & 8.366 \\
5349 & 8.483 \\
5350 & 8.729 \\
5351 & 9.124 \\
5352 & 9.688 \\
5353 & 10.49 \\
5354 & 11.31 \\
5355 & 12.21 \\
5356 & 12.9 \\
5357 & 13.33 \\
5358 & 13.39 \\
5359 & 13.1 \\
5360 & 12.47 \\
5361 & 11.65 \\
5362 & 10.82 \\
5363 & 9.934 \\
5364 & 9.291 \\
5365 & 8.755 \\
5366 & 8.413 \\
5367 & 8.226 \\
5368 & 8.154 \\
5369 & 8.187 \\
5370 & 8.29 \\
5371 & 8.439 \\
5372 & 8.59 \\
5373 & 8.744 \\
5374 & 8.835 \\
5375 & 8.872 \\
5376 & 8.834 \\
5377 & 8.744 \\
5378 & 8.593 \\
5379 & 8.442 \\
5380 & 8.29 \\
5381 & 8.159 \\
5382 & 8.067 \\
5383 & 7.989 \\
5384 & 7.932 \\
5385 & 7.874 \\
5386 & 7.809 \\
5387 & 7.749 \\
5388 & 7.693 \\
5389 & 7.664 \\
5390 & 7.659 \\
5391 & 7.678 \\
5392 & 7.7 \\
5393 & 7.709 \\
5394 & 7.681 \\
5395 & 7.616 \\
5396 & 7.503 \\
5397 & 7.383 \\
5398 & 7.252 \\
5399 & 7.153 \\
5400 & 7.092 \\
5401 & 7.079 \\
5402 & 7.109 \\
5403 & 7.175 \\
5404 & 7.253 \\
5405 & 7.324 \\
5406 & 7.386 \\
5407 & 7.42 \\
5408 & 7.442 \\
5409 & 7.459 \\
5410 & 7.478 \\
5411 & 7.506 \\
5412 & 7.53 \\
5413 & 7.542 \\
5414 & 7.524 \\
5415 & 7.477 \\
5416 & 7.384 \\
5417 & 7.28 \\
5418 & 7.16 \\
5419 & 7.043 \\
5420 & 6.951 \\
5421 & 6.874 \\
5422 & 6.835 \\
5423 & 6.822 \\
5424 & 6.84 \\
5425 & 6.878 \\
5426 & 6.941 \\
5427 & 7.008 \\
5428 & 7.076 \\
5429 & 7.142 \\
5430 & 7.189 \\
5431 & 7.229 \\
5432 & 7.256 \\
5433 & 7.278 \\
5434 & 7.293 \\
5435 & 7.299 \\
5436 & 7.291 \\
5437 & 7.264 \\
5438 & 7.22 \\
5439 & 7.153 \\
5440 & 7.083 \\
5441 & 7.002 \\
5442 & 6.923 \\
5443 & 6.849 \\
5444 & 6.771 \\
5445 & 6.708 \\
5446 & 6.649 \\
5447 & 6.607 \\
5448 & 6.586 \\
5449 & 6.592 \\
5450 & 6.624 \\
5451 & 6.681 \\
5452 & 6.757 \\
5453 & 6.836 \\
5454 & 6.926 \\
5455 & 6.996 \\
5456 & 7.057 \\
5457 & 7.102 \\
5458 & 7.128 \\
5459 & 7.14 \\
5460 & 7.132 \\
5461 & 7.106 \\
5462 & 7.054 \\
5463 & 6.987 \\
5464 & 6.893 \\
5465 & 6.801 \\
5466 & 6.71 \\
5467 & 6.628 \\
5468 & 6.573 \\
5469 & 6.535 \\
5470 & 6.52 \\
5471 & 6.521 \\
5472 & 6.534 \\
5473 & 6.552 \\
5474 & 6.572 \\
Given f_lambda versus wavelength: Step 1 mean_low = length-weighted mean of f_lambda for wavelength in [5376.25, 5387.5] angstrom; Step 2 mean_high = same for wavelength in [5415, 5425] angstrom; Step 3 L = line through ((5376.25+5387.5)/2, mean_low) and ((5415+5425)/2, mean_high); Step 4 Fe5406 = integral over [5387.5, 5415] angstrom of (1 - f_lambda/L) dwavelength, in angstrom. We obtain 0.5 angstrom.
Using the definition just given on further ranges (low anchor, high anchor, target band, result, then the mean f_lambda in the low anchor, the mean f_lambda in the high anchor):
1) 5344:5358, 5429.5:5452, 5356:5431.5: 4.14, 10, 6.97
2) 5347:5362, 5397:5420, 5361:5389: 3.06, 11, 7.31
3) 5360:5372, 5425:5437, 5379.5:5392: 1.06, 9.22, 7.17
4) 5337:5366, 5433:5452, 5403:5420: 1.08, 9.7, 6.93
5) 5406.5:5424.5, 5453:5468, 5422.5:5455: 0.64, 7.25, 6.96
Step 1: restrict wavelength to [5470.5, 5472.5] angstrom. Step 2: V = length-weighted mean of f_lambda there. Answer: 6.53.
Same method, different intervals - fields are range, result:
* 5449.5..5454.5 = 6.76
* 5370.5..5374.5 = 8.65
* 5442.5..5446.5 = 6.74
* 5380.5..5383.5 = 8.07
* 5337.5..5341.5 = 7.67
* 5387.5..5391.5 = 7.67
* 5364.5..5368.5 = 8.39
